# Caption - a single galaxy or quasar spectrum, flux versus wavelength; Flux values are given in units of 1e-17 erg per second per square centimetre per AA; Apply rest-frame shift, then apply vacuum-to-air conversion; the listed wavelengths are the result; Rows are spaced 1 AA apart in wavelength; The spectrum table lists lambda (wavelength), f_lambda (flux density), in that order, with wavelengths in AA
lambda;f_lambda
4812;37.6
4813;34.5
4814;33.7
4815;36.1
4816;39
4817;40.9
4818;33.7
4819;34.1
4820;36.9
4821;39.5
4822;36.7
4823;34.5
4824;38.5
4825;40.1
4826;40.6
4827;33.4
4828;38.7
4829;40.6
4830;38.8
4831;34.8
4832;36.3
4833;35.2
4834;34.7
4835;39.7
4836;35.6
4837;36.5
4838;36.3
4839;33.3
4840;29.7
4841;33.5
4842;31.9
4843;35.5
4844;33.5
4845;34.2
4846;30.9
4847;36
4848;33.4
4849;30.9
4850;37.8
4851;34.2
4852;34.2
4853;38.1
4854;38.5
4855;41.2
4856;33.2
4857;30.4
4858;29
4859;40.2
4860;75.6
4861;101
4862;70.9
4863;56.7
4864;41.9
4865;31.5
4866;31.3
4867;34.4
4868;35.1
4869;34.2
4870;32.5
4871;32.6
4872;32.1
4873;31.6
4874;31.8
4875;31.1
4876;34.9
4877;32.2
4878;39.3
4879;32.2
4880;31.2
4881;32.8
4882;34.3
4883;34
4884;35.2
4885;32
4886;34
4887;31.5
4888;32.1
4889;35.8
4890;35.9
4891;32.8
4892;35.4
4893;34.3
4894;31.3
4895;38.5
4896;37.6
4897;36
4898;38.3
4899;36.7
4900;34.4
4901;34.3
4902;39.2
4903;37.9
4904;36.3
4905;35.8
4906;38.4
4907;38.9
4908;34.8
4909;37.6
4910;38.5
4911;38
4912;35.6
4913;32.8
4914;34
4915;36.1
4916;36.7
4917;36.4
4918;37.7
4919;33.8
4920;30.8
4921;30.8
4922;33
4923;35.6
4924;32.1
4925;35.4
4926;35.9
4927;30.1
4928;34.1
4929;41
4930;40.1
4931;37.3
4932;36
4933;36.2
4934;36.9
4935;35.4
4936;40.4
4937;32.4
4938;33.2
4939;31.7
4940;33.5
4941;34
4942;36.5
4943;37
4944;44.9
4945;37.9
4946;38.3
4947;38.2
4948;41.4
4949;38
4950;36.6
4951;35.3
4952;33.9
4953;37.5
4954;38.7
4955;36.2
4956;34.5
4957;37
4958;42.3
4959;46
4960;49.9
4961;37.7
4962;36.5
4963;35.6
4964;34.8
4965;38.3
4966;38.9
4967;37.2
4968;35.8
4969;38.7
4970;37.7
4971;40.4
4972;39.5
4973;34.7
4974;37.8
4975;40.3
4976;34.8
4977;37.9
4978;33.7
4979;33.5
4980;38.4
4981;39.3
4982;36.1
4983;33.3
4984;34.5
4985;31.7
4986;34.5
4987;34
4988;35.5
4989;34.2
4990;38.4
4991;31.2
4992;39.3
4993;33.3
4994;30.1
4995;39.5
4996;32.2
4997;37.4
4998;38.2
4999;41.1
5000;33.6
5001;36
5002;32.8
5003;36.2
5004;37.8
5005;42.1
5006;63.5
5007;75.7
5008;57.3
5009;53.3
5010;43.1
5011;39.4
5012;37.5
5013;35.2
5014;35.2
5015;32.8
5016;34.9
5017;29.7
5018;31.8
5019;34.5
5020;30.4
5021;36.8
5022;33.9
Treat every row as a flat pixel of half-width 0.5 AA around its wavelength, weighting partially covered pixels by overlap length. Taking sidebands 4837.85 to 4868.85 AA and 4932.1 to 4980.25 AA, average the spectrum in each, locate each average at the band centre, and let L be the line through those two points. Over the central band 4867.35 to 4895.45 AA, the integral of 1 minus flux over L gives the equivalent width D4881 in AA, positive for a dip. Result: 4.0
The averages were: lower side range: 39.8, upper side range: 37.4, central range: 33.6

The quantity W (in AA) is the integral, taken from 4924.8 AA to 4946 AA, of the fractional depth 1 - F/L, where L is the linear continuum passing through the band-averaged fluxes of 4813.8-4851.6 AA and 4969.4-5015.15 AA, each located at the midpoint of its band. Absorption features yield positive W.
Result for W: 0.8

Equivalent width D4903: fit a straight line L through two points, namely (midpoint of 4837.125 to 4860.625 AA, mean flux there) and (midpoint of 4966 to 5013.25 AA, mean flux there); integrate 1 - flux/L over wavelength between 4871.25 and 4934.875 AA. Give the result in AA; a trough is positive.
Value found 4.0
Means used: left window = 36.5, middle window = 35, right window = 38.7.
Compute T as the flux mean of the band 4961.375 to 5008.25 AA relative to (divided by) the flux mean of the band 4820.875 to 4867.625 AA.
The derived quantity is 1.0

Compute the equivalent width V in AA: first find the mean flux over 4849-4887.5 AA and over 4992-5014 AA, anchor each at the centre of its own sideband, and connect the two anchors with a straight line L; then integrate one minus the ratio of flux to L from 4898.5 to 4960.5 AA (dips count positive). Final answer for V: 5.0 AA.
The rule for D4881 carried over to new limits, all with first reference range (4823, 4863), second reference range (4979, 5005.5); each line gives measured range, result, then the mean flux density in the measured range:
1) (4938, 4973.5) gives -1.14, 37.8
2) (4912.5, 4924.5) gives 1.08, 34.1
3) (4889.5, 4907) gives 0.85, 36.1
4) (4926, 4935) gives 0.21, 36.4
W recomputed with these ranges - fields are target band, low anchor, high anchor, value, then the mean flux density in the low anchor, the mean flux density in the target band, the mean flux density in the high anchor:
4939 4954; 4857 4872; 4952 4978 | 0.9 AA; 45.2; 37.2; 38.2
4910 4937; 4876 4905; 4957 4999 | 0.1 AA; 34.9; 35.5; 37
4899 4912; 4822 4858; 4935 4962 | 0.0 AA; 35.5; 36.9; 37.7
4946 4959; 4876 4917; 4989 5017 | 0.0 AA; 35.3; 37.8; 40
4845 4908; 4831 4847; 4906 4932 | -4.2 AA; 34.5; 37.3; 35.5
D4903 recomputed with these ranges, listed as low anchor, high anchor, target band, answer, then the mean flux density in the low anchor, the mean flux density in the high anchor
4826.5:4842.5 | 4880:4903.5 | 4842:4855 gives 0.2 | 35.6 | 34.9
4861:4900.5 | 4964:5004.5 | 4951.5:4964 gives -0.8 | 36.5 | 36.2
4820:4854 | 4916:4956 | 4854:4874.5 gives -3.7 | 35.7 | 36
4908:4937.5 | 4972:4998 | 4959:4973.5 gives -1.2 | 35.5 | 35.6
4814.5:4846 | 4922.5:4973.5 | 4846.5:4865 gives -4.0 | 36.1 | 37.2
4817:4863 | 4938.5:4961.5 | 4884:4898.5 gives 1.5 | 38.9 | 38.1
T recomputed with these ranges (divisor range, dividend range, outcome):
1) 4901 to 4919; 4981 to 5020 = 1.05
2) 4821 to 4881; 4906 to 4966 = 0.97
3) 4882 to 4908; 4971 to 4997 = 1.01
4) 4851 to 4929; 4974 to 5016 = 1.04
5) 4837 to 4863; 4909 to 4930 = 0.87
